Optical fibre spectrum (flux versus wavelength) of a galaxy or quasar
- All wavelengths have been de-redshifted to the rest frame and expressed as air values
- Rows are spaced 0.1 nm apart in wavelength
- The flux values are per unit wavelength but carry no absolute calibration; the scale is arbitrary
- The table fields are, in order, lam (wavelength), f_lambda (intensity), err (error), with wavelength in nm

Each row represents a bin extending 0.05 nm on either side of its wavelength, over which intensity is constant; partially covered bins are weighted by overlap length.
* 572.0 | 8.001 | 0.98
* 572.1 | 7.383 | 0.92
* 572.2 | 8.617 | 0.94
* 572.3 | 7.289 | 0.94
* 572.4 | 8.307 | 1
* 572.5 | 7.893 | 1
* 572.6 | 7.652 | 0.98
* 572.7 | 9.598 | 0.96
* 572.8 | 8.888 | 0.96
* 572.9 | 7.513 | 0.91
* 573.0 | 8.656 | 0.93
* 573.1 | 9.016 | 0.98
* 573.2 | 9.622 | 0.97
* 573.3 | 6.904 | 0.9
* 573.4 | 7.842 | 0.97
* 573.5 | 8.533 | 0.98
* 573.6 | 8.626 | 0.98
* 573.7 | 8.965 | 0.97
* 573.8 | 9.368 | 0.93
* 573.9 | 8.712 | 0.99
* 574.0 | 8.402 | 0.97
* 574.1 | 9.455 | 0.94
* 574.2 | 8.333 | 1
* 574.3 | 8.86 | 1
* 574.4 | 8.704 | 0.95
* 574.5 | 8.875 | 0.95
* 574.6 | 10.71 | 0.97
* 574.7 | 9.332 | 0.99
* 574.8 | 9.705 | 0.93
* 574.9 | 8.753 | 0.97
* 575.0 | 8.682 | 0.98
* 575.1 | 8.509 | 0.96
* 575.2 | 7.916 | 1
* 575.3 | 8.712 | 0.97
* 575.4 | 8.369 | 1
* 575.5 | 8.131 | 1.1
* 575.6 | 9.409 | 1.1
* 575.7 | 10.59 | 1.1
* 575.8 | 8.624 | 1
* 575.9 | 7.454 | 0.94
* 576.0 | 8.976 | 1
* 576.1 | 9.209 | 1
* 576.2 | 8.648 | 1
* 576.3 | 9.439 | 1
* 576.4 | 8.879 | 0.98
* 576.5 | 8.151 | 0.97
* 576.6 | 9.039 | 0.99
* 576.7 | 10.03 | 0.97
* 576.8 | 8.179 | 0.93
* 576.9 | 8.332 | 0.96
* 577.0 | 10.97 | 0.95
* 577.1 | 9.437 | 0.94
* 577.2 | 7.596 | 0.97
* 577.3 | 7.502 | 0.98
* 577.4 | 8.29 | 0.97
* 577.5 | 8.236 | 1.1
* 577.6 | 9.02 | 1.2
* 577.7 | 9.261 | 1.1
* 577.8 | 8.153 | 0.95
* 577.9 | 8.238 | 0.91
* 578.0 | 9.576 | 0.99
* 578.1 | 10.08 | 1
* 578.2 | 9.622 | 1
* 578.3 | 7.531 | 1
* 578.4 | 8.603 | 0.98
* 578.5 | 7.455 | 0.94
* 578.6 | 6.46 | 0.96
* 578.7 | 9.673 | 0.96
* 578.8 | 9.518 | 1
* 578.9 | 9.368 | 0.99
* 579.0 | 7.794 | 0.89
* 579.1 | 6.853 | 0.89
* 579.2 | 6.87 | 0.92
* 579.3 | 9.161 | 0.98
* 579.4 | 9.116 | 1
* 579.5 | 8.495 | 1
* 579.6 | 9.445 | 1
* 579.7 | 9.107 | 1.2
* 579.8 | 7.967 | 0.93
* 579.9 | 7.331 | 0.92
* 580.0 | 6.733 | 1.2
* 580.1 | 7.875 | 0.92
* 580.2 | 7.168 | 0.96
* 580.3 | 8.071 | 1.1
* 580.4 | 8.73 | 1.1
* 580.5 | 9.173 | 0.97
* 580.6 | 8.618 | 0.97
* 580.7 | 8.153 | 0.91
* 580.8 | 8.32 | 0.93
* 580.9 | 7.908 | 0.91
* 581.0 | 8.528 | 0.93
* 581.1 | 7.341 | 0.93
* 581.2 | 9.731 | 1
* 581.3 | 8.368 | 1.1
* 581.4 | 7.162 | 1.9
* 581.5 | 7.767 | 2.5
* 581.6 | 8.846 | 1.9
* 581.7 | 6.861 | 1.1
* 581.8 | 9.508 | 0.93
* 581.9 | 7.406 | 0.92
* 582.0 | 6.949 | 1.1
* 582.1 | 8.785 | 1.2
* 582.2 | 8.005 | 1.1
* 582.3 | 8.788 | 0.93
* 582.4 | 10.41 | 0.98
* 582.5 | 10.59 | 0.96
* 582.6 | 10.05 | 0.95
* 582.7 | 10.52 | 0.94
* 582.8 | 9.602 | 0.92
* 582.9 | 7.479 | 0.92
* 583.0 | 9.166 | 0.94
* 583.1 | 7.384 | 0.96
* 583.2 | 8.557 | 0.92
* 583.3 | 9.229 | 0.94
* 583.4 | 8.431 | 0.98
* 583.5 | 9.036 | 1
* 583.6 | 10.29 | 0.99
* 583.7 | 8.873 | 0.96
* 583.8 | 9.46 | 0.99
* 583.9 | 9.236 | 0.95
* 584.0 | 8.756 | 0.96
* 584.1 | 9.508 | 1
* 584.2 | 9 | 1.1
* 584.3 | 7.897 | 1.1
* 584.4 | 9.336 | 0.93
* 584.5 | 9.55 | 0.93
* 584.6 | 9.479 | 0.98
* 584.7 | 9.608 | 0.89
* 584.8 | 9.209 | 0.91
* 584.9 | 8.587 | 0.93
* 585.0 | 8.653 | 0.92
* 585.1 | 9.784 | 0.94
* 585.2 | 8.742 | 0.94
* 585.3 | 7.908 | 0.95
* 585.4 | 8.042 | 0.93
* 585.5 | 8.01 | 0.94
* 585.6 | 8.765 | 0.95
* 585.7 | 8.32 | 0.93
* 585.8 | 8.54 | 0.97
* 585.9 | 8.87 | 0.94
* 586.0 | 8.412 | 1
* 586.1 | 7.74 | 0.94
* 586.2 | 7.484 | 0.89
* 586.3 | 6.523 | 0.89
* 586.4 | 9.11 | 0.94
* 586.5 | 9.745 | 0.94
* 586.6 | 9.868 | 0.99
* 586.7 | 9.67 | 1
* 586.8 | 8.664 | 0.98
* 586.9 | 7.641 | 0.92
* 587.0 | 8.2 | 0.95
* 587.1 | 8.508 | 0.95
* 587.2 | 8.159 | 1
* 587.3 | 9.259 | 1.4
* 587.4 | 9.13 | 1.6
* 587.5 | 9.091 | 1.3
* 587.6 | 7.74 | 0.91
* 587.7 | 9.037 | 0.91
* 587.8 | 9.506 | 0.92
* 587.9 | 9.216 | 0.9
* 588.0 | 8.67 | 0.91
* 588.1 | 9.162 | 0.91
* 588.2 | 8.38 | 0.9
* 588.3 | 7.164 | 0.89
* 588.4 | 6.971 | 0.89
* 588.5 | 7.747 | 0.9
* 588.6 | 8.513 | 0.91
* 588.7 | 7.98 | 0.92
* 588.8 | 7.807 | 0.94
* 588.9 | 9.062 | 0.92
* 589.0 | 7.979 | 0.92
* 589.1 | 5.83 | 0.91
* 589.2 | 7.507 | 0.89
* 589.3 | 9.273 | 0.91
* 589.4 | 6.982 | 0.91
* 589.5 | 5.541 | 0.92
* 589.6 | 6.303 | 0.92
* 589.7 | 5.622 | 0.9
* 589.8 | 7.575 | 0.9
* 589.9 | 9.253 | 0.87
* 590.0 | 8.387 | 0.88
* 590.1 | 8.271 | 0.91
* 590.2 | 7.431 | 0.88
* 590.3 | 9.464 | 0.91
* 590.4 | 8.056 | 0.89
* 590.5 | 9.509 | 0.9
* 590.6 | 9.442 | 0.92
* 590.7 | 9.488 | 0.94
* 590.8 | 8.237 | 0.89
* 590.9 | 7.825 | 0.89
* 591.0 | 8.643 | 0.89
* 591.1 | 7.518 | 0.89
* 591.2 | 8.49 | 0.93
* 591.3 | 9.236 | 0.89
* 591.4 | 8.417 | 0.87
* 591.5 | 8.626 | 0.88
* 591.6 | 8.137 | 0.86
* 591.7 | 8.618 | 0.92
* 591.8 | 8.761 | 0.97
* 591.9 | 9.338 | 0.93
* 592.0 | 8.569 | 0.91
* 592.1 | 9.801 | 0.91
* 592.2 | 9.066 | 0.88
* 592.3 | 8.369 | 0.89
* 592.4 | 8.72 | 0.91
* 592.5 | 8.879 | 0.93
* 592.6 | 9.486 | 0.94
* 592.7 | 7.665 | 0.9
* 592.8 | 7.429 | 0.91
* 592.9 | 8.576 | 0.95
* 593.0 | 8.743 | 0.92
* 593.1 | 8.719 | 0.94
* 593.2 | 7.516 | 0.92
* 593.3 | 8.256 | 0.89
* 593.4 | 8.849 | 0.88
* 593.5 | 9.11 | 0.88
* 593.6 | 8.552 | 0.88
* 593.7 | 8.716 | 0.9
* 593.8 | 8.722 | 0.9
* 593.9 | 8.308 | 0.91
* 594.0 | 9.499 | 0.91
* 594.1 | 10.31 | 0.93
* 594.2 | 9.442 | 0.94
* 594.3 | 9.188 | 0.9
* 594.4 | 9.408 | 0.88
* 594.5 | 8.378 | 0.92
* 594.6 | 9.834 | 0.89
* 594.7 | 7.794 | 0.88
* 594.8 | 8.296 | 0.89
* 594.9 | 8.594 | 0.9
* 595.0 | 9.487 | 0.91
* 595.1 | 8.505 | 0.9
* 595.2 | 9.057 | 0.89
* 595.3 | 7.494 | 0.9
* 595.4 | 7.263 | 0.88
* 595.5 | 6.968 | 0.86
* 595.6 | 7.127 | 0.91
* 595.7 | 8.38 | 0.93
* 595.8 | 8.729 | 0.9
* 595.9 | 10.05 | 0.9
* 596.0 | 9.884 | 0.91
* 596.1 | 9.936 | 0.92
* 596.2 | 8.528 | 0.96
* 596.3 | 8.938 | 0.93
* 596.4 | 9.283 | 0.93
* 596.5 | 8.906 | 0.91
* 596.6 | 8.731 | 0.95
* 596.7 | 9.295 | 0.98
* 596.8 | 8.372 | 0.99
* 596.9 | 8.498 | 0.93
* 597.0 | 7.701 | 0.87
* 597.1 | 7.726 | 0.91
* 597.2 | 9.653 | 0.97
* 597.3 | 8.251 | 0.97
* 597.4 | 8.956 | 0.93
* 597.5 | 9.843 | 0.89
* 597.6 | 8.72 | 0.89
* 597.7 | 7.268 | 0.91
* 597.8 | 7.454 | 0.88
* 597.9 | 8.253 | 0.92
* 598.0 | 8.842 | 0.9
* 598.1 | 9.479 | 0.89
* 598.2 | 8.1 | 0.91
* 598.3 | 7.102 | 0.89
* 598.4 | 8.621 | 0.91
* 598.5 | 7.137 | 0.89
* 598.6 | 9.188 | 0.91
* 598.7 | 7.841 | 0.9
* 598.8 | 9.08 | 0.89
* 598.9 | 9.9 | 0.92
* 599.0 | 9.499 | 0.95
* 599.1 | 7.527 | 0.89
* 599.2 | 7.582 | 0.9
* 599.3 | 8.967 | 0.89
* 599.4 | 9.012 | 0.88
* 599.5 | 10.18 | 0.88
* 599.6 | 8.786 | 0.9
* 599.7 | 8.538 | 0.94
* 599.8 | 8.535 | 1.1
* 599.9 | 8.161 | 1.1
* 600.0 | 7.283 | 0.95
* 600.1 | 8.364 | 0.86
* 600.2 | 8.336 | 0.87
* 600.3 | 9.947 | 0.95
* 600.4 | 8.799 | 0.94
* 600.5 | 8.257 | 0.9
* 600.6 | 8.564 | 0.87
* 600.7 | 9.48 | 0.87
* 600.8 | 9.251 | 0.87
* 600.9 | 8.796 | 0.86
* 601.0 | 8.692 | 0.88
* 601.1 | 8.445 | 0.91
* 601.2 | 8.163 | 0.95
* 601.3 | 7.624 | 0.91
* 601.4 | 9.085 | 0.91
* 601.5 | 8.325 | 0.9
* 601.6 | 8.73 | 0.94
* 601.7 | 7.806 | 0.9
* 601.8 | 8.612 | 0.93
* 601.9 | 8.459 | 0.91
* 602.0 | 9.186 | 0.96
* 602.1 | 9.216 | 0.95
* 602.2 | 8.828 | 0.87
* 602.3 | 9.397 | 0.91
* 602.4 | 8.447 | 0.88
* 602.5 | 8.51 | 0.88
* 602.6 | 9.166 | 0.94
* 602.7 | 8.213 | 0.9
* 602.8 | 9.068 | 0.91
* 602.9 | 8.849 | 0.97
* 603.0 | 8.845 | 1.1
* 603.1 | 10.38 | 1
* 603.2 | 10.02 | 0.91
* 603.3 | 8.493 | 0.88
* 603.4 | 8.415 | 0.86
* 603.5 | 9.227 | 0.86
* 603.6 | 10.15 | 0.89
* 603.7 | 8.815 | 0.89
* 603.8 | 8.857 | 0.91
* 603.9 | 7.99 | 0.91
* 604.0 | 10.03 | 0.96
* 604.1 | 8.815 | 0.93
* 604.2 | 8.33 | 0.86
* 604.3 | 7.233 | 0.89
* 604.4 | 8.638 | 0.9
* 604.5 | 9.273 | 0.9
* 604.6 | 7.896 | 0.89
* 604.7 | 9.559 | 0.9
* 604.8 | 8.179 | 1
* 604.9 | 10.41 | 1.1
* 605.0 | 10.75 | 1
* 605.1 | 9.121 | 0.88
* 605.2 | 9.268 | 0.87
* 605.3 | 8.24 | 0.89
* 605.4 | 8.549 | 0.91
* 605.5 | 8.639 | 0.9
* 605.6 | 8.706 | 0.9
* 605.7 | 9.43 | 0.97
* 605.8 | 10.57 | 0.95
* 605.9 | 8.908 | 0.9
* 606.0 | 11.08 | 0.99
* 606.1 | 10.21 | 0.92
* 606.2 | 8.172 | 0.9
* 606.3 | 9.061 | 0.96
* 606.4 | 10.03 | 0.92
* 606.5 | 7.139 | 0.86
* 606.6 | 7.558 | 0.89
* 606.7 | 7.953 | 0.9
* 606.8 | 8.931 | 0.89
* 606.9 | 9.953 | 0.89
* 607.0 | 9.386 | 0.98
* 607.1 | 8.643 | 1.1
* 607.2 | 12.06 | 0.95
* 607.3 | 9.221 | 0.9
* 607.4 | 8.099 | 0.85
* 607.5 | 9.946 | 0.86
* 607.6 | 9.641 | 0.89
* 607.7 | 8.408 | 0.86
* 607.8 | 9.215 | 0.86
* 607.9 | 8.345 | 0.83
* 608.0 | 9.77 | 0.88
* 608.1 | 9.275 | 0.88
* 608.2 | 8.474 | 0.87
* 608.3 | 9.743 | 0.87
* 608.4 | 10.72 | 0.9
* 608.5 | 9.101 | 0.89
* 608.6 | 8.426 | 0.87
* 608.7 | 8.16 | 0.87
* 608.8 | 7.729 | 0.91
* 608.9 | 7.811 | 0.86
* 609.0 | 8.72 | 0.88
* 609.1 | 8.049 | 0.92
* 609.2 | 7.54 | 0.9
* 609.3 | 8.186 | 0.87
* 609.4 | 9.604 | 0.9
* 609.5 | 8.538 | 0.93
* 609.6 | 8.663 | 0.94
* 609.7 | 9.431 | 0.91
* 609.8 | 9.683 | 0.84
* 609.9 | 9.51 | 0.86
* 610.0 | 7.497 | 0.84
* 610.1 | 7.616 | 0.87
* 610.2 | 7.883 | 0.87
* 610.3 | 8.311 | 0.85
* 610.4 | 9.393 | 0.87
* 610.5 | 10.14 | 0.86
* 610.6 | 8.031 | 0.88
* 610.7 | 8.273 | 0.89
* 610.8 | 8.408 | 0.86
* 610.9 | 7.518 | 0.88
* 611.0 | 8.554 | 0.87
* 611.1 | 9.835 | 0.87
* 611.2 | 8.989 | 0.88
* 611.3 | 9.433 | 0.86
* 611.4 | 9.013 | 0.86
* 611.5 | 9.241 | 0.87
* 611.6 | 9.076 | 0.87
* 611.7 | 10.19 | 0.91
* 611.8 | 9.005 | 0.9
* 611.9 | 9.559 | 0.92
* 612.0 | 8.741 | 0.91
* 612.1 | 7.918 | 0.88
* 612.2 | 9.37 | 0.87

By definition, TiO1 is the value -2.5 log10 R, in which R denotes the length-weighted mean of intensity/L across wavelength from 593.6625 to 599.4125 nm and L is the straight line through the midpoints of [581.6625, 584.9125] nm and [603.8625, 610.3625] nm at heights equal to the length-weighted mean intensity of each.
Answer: 0.04 mag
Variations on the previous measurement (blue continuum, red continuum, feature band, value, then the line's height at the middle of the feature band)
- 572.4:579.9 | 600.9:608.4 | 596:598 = 0.03 mag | 8.91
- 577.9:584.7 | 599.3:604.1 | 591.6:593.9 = 0.01 mag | 8.73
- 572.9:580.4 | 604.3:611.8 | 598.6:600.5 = 0.02 mag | 8.87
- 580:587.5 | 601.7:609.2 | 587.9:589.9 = 0.14 mag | 8.73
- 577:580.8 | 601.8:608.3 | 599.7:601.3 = 0.05 mag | 8.95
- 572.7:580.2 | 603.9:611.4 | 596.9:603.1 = 0.03 mag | 8.85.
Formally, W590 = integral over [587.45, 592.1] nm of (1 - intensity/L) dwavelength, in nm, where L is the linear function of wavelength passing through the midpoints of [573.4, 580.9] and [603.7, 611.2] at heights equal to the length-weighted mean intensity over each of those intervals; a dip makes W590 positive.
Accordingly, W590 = 0.27 nm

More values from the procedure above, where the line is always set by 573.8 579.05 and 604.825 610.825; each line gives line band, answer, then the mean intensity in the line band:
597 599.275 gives 0.121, 8.44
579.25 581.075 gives 0.105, 8.31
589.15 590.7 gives 0.160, 7.96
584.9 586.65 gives 0.069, 8.5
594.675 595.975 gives 0.084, 8.33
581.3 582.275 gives 0.096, 7.97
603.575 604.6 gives 0.025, 8.74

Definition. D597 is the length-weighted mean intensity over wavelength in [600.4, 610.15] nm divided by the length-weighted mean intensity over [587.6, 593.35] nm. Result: 1.1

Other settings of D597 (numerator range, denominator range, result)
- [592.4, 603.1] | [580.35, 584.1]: 0.99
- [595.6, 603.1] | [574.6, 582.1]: 1.02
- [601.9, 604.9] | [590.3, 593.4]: 1.03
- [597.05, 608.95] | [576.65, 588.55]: 1.03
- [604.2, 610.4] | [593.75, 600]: 1.03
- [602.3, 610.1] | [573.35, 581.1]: 1.04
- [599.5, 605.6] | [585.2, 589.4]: 1.05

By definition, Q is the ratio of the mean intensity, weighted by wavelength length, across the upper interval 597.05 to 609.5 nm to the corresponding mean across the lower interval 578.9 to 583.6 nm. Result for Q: 1.04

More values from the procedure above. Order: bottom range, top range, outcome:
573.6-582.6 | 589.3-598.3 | 0.99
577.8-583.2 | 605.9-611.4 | 1.05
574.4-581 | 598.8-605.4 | 1.02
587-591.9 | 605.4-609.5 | 1.09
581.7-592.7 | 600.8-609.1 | 1.04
